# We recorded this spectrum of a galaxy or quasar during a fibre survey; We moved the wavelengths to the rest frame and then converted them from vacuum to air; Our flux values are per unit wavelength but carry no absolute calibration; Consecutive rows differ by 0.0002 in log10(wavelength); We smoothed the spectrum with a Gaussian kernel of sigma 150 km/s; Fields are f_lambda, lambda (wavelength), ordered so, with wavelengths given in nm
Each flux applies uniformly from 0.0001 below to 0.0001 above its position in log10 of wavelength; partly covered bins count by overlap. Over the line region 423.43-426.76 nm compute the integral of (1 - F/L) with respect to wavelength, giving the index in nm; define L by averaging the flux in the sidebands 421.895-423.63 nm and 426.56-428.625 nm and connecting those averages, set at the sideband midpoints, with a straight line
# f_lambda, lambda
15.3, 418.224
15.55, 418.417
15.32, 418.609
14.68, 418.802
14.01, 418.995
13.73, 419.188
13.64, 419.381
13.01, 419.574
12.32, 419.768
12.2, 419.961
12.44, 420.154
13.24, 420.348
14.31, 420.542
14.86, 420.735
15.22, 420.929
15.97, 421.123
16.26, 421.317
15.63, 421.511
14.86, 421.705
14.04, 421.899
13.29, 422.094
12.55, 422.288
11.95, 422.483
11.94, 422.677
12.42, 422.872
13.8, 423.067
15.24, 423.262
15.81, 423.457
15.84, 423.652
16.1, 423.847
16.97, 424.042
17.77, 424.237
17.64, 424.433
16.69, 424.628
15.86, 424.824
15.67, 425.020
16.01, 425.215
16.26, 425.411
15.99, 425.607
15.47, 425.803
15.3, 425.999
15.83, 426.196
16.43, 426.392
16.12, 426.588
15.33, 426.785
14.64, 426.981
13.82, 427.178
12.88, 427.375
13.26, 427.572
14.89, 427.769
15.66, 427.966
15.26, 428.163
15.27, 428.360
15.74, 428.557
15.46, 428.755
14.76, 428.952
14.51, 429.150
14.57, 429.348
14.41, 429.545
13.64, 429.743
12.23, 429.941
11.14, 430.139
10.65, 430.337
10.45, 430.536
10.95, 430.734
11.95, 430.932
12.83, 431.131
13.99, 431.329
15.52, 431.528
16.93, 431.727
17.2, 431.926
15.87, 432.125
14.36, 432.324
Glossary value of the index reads -0.50 nm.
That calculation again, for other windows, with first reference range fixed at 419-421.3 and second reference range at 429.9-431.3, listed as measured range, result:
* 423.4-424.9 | -0.42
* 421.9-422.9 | 0.06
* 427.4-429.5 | -0.50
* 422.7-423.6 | -0.07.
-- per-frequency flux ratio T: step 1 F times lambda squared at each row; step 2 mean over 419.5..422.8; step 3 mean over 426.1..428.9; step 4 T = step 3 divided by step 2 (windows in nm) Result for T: 1.1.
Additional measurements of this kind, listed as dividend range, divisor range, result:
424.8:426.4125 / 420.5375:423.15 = 1.15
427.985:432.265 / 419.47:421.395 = 1.05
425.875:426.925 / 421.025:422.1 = 1.06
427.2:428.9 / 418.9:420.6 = 1.16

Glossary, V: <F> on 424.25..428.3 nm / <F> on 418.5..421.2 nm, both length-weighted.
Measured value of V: 1.1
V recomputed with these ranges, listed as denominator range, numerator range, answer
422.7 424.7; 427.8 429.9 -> 0.95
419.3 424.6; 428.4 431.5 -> 0.92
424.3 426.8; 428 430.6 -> 0.86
